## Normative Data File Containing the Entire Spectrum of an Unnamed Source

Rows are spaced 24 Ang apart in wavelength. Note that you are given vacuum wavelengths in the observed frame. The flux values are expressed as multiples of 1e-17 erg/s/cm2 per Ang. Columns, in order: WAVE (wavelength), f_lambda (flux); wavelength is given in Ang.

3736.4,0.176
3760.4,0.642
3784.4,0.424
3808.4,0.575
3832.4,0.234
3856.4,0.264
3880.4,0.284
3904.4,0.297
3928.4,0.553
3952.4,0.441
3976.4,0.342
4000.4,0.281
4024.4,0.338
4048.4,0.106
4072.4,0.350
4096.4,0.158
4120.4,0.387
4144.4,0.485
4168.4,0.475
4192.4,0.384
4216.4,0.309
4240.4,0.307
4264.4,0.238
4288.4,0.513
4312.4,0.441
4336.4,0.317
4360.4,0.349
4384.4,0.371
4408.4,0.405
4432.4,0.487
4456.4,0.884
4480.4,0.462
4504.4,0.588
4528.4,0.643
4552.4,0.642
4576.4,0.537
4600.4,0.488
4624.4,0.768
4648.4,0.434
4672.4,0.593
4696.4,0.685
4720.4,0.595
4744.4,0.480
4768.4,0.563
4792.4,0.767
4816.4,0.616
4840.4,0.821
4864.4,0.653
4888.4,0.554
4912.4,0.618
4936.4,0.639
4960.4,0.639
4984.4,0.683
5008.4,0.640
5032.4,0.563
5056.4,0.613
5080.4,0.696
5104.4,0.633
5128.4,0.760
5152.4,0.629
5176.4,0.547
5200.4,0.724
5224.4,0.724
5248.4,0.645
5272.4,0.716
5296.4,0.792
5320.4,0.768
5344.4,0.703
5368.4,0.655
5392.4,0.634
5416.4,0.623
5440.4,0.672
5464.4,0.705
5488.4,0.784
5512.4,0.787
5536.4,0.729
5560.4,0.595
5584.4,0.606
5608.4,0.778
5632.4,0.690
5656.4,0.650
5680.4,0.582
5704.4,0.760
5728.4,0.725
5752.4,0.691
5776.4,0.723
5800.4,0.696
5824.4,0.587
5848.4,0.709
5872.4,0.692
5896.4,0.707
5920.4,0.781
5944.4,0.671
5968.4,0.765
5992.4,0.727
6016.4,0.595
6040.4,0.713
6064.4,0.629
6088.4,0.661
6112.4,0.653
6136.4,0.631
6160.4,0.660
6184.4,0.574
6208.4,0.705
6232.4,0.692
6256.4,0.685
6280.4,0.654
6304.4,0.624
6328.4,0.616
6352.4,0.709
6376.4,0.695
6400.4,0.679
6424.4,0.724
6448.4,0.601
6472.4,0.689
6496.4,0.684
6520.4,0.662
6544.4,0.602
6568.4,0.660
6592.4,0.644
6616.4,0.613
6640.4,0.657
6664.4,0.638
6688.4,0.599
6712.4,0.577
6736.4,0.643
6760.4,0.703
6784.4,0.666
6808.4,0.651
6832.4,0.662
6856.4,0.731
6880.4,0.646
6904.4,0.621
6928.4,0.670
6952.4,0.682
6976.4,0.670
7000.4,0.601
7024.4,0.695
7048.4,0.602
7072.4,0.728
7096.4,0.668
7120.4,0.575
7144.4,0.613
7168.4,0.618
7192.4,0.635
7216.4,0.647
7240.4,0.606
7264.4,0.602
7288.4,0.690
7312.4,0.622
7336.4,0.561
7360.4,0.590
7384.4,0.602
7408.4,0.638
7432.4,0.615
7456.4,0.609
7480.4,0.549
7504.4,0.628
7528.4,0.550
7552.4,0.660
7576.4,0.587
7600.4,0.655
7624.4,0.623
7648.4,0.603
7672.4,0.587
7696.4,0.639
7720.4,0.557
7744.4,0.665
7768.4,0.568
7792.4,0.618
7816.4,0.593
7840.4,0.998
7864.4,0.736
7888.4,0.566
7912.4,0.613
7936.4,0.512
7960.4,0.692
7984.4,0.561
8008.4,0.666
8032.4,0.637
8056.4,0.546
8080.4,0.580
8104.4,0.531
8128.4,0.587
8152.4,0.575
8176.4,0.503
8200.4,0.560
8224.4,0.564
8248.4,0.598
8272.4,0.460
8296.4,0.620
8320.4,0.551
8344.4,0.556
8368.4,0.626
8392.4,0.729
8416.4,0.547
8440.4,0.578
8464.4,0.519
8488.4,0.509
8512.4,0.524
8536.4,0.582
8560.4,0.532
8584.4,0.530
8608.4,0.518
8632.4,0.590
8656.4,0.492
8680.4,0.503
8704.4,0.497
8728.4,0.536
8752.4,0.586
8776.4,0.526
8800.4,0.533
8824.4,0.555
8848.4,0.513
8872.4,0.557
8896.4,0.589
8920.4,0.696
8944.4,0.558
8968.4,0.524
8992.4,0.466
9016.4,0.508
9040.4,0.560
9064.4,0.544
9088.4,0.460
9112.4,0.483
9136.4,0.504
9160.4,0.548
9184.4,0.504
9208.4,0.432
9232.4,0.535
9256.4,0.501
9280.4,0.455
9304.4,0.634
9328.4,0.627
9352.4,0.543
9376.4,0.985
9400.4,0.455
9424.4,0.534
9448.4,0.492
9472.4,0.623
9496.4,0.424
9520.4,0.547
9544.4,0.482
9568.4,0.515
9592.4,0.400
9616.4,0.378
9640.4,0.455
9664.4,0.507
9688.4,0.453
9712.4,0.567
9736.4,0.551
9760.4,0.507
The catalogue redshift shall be 0.194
